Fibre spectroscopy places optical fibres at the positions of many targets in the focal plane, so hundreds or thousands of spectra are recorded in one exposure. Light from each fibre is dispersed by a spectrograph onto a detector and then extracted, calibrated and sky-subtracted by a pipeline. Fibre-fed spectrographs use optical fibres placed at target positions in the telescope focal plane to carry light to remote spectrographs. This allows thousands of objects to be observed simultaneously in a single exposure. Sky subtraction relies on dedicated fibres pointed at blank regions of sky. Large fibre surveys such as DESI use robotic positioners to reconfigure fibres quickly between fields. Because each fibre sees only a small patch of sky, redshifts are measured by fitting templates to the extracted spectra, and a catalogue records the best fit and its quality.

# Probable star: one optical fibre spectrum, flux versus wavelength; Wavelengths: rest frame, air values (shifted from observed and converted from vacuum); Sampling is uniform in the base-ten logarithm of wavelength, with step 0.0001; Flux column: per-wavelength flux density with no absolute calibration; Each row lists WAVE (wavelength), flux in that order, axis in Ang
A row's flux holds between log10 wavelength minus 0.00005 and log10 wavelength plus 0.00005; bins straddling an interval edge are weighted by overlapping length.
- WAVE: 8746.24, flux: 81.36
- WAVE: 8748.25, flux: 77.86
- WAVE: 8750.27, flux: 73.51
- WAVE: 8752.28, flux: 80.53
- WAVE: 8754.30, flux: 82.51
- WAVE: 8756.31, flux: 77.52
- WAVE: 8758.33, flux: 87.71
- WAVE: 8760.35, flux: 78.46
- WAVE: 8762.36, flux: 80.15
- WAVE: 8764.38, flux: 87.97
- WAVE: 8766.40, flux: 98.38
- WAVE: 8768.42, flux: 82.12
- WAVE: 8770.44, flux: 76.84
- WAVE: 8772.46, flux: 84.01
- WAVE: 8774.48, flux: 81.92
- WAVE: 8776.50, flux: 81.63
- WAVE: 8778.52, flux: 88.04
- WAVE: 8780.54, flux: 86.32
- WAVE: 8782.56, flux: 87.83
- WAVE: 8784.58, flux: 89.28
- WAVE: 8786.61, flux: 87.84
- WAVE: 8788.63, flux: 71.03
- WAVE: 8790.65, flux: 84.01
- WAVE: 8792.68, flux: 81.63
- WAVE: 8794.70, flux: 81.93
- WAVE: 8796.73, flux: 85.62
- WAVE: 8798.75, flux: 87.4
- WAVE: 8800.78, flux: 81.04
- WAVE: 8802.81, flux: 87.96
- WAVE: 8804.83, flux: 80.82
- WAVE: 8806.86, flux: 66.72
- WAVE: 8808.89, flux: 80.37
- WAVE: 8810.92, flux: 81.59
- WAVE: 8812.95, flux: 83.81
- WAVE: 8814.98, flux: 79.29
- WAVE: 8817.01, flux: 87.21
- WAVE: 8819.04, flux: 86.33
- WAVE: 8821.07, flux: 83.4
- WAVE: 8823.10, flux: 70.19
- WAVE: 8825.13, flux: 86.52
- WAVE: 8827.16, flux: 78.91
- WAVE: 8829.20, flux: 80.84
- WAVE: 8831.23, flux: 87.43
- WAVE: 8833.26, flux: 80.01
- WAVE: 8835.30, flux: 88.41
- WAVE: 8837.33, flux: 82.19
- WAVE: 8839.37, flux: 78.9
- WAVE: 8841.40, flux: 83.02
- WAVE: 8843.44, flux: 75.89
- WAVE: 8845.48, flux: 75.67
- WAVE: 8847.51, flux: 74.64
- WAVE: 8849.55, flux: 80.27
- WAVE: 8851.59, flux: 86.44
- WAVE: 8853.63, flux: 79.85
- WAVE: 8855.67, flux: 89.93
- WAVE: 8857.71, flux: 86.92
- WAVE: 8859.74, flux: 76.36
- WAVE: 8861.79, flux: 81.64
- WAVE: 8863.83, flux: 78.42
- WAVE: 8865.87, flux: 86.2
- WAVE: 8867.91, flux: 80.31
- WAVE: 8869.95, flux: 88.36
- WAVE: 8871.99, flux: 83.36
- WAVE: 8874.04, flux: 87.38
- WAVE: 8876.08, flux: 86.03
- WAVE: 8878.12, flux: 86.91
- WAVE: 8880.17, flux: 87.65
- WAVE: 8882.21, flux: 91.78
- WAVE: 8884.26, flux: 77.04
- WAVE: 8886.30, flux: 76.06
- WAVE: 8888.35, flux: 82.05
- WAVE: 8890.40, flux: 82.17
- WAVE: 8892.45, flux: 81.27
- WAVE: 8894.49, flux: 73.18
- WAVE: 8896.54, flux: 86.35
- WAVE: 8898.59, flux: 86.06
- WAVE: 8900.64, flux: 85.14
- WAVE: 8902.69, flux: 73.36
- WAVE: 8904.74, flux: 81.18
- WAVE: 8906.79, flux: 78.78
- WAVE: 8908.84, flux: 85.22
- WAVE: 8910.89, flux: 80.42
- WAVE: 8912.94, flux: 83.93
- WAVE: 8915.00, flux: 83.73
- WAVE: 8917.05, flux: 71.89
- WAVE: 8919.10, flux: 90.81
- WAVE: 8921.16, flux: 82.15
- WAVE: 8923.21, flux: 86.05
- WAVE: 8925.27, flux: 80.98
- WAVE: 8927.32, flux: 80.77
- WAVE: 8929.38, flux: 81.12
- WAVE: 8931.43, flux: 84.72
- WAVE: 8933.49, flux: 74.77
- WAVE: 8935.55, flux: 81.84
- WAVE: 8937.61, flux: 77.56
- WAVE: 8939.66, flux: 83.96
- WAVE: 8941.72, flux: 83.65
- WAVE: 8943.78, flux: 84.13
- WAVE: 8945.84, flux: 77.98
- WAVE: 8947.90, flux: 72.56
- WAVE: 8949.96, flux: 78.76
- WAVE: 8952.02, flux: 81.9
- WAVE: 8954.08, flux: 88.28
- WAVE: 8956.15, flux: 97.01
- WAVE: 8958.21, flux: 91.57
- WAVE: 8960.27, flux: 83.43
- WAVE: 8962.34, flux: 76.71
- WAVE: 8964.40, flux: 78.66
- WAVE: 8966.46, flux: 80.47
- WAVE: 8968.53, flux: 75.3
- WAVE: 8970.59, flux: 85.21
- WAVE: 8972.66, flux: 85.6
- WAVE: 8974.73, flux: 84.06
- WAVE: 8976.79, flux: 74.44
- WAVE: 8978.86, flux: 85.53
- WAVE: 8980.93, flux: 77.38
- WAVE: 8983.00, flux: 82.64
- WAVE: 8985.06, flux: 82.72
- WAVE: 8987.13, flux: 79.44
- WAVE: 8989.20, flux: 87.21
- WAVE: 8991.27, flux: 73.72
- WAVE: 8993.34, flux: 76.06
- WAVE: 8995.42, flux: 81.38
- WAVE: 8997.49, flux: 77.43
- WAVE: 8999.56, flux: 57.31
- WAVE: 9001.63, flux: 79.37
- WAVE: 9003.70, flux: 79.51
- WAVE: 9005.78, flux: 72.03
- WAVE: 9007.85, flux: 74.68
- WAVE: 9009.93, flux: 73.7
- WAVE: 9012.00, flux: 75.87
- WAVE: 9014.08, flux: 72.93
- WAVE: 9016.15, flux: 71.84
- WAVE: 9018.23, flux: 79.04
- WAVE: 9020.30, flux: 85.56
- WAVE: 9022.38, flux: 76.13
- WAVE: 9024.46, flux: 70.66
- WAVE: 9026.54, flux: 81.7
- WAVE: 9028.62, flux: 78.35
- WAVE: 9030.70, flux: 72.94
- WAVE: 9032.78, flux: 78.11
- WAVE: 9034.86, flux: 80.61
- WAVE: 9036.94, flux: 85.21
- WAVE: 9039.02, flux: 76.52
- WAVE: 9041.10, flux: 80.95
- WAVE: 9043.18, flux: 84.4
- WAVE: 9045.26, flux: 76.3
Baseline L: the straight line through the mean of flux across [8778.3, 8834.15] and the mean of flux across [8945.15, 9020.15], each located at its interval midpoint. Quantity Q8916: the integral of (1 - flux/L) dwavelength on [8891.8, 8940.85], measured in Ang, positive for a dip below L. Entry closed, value -0.6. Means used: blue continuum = 82.6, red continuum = 79.3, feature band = 81.5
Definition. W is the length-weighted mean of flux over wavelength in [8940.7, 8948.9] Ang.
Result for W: 79.6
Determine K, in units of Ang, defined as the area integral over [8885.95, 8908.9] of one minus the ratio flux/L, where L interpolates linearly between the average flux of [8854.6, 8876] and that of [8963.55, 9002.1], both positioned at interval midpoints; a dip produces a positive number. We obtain 0.5 Ang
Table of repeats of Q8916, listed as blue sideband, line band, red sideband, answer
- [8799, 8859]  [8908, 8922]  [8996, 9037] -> -0.6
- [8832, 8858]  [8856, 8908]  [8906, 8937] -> -0.6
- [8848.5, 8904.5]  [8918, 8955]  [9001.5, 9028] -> -0.8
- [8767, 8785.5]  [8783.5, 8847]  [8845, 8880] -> 1.6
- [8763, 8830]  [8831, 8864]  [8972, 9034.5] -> 0.1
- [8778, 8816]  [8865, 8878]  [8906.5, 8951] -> -0.6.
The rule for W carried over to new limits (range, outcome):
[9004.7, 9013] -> 74.1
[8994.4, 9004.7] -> 75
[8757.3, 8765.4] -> 83.5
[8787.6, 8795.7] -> 79.7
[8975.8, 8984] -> 79.9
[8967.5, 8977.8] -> 81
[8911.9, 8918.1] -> 79.9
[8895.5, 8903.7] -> 82.7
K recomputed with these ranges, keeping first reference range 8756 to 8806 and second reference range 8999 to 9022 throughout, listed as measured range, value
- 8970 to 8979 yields -0.72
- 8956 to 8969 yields -0.97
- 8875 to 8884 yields -0.79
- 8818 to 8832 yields 0.07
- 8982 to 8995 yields -0.75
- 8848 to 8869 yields -0.39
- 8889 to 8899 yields -0.25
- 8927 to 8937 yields -0.30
